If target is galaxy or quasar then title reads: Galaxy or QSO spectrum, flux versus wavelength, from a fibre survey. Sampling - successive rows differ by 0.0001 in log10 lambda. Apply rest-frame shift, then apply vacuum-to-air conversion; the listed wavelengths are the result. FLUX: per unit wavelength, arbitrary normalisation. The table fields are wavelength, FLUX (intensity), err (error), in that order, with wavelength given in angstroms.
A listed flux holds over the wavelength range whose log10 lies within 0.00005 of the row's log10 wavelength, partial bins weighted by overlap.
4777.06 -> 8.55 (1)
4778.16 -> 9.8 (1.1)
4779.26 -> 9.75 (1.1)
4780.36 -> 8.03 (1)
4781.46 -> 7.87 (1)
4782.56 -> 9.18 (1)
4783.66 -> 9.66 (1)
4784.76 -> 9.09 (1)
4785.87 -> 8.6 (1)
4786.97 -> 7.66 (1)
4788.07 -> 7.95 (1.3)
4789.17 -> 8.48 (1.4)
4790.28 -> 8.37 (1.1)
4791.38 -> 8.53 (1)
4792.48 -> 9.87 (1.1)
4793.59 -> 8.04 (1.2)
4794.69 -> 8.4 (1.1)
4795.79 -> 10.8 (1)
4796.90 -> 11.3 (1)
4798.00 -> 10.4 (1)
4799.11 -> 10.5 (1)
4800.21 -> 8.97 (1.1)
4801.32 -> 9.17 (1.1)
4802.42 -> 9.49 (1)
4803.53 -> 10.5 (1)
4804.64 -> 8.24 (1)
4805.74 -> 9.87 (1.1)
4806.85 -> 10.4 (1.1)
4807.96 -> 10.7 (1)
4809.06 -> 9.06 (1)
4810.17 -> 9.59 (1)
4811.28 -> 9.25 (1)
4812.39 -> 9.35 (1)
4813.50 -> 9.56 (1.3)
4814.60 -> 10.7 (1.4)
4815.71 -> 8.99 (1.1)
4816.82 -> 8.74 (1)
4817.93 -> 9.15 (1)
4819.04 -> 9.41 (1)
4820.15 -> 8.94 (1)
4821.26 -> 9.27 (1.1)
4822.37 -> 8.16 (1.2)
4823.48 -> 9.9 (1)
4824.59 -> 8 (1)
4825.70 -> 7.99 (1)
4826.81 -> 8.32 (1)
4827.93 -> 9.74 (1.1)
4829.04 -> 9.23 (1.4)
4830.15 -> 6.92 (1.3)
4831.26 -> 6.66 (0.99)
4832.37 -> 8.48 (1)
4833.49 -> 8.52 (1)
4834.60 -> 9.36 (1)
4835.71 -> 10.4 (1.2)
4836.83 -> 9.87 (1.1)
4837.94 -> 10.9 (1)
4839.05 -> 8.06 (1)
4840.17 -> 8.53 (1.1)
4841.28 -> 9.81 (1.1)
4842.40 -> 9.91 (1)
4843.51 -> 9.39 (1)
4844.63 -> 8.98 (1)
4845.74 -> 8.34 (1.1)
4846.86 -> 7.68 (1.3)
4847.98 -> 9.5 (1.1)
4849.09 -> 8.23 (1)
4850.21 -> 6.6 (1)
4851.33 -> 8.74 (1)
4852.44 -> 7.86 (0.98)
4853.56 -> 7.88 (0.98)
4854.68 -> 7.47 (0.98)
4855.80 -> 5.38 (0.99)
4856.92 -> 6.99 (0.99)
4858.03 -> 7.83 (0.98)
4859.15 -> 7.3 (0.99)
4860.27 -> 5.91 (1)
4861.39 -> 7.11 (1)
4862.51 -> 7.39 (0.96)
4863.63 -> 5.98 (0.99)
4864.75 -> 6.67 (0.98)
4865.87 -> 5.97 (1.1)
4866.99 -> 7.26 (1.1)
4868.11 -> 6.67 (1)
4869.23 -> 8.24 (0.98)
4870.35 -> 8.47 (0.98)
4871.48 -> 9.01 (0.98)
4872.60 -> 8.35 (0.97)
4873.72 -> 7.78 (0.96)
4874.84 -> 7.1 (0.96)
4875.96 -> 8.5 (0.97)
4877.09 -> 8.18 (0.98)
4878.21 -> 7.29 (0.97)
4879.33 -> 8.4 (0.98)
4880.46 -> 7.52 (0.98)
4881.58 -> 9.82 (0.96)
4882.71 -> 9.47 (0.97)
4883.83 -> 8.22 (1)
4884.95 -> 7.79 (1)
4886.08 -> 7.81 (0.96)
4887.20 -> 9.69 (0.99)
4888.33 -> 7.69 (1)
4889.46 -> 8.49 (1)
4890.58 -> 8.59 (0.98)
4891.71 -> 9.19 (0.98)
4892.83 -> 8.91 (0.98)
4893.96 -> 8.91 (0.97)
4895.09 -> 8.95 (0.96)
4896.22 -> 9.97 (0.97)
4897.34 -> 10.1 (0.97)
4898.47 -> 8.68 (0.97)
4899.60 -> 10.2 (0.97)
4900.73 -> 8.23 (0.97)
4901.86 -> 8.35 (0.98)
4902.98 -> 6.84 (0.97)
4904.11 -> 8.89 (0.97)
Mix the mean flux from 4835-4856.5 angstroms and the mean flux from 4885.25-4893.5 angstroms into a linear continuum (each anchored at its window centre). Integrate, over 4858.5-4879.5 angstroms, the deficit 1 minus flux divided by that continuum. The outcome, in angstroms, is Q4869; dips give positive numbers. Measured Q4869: 2.8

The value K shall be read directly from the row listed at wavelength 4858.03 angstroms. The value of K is 7.83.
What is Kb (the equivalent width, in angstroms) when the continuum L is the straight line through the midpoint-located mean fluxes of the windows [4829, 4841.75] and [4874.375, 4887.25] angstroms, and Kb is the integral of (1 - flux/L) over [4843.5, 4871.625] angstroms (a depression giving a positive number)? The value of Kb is 3.5 angstroms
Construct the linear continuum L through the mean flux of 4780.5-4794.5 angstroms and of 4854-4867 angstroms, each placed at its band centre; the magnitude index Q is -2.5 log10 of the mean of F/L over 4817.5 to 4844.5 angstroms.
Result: -0.19 mag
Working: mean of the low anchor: 8.59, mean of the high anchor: 6.76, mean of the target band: 8.95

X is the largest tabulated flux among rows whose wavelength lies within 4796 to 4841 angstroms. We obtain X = 11.3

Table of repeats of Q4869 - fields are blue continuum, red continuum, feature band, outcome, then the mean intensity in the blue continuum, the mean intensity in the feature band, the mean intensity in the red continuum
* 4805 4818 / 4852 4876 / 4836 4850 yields -1.42 angstroms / 9.61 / 9.06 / 7.3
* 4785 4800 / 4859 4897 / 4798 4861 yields -0.93 angstroms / 9.14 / 8.8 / 8.04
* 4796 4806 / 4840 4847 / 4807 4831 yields 1.10 angstroms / 9.86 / 9.09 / 9.05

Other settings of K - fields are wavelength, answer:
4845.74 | 8.34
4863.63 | 5.98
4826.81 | 8.32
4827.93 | 9.74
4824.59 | 8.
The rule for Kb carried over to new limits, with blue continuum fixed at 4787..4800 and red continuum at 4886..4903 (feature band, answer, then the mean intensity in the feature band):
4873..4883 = 0.83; 8.2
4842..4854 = 0.80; 8.45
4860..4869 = 2.29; 6.7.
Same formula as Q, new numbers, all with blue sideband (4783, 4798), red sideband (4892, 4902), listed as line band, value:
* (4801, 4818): -0.059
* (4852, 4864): 0.286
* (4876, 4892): 0.091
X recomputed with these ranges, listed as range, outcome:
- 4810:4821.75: 10.7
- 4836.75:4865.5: 10.9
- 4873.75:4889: 9.82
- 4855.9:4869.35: 8.24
